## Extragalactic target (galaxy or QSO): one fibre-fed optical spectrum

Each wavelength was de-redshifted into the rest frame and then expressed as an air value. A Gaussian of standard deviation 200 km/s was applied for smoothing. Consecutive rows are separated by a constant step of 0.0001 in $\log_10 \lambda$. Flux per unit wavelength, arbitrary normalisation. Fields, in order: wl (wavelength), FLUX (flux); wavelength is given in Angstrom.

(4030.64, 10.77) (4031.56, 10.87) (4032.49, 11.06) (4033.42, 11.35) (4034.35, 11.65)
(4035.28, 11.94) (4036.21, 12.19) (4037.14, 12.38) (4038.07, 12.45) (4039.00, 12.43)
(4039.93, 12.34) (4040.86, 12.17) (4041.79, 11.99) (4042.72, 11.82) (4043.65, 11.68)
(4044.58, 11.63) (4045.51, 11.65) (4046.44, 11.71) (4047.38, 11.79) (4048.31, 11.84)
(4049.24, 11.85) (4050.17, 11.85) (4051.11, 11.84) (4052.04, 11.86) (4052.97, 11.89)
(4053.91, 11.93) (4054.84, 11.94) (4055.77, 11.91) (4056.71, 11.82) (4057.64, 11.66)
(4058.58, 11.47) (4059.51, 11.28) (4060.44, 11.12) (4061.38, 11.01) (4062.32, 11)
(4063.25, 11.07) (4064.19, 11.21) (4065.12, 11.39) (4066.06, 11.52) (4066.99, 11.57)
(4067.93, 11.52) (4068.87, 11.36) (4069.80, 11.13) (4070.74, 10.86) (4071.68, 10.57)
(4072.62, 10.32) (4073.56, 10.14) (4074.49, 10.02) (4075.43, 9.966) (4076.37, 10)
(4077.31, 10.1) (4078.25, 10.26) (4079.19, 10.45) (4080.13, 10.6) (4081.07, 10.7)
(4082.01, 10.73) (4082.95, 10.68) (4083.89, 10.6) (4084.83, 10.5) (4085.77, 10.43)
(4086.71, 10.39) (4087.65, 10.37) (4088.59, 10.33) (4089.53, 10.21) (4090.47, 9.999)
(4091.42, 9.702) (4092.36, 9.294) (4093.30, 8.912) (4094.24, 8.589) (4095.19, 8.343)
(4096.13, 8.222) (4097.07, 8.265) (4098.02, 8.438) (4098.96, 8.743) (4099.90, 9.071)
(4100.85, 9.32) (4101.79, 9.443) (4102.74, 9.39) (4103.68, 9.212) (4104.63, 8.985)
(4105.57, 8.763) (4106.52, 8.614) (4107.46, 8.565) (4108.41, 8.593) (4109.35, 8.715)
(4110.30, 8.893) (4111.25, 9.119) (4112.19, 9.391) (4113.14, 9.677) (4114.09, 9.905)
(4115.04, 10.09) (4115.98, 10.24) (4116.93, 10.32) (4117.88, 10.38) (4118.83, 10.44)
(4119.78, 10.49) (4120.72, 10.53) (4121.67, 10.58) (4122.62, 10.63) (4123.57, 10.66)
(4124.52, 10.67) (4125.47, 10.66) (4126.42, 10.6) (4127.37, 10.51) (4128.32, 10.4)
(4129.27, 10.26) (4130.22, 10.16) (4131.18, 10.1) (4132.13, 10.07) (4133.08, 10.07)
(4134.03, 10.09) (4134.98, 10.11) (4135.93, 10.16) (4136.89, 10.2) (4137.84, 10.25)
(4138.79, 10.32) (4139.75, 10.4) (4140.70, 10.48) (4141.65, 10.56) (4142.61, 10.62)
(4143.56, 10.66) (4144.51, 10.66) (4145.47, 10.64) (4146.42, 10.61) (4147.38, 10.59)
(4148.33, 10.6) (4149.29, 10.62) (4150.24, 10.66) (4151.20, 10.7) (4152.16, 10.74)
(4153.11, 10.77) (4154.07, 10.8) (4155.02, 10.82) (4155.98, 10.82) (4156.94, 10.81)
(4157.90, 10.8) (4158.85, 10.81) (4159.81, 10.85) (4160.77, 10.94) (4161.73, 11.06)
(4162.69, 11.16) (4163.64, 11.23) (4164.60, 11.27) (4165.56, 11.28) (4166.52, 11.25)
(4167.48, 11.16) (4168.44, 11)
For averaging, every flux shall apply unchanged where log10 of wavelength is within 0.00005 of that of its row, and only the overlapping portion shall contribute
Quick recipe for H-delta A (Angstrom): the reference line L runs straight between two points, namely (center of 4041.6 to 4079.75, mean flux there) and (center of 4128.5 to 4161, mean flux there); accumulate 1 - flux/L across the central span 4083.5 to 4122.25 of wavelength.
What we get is 4.9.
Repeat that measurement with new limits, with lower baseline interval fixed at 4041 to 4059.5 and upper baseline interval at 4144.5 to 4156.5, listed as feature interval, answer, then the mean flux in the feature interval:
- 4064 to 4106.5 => 5.32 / 9.99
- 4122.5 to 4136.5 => 0.75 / 10.3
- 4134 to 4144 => 0.42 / 10.4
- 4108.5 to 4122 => 1.47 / 9.87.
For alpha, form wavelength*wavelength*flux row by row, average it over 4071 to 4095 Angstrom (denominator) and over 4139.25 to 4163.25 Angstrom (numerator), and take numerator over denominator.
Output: 1.09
